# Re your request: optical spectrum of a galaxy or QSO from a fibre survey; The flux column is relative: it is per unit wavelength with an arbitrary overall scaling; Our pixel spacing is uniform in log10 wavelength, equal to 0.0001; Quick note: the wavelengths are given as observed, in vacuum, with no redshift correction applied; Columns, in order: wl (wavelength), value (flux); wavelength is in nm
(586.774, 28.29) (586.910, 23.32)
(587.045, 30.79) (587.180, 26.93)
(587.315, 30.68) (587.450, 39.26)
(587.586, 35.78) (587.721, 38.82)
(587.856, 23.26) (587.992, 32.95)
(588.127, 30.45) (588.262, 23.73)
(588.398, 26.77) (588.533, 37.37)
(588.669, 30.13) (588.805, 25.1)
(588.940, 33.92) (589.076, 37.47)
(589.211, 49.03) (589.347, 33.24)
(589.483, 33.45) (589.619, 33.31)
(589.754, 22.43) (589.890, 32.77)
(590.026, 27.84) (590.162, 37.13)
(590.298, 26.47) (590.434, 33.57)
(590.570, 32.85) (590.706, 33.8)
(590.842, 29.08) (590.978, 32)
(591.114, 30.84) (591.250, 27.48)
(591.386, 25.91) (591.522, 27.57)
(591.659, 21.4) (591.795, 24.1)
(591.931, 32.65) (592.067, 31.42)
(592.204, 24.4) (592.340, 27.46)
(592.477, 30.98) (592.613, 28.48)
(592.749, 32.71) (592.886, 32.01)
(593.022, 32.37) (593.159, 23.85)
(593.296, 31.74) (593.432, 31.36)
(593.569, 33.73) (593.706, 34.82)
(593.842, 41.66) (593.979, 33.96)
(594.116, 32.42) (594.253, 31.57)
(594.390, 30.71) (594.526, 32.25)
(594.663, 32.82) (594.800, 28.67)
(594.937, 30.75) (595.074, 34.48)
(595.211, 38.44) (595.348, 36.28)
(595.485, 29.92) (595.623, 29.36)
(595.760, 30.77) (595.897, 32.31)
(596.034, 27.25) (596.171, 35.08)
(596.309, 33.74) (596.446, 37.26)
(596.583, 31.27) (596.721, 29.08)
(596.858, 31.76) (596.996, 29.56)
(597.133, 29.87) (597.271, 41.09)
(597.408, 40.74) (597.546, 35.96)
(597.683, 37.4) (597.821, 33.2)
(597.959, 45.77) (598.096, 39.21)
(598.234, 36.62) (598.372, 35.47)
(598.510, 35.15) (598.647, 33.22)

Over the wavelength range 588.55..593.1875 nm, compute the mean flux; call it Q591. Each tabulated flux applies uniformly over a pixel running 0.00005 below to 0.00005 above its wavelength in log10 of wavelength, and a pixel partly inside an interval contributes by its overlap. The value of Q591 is 30.6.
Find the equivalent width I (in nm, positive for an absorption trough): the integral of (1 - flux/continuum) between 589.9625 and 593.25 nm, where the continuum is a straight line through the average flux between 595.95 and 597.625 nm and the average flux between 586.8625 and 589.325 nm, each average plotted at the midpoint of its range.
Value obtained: 0.33 nm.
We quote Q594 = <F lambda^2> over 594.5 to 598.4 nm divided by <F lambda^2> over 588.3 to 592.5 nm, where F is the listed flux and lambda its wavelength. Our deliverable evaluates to 1.13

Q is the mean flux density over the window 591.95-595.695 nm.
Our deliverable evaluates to 31.8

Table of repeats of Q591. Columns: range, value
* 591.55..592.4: 26.9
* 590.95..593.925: 30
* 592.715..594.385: 32.6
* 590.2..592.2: 29.2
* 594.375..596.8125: 32.3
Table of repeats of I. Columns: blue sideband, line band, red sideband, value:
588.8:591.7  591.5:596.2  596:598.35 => 0.314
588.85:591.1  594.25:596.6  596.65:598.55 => 0.169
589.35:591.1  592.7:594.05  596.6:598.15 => 0.015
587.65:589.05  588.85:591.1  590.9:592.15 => -0.276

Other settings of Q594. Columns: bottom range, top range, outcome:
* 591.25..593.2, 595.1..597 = 1.16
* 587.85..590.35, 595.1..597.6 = 1.08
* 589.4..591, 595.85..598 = 1.13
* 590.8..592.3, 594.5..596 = 1.17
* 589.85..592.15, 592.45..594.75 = 1.09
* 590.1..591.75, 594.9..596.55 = 1.13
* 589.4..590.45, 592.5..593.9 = 1.06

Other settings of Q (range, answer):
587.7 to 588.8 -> 29.8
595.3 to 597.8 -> 33.2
